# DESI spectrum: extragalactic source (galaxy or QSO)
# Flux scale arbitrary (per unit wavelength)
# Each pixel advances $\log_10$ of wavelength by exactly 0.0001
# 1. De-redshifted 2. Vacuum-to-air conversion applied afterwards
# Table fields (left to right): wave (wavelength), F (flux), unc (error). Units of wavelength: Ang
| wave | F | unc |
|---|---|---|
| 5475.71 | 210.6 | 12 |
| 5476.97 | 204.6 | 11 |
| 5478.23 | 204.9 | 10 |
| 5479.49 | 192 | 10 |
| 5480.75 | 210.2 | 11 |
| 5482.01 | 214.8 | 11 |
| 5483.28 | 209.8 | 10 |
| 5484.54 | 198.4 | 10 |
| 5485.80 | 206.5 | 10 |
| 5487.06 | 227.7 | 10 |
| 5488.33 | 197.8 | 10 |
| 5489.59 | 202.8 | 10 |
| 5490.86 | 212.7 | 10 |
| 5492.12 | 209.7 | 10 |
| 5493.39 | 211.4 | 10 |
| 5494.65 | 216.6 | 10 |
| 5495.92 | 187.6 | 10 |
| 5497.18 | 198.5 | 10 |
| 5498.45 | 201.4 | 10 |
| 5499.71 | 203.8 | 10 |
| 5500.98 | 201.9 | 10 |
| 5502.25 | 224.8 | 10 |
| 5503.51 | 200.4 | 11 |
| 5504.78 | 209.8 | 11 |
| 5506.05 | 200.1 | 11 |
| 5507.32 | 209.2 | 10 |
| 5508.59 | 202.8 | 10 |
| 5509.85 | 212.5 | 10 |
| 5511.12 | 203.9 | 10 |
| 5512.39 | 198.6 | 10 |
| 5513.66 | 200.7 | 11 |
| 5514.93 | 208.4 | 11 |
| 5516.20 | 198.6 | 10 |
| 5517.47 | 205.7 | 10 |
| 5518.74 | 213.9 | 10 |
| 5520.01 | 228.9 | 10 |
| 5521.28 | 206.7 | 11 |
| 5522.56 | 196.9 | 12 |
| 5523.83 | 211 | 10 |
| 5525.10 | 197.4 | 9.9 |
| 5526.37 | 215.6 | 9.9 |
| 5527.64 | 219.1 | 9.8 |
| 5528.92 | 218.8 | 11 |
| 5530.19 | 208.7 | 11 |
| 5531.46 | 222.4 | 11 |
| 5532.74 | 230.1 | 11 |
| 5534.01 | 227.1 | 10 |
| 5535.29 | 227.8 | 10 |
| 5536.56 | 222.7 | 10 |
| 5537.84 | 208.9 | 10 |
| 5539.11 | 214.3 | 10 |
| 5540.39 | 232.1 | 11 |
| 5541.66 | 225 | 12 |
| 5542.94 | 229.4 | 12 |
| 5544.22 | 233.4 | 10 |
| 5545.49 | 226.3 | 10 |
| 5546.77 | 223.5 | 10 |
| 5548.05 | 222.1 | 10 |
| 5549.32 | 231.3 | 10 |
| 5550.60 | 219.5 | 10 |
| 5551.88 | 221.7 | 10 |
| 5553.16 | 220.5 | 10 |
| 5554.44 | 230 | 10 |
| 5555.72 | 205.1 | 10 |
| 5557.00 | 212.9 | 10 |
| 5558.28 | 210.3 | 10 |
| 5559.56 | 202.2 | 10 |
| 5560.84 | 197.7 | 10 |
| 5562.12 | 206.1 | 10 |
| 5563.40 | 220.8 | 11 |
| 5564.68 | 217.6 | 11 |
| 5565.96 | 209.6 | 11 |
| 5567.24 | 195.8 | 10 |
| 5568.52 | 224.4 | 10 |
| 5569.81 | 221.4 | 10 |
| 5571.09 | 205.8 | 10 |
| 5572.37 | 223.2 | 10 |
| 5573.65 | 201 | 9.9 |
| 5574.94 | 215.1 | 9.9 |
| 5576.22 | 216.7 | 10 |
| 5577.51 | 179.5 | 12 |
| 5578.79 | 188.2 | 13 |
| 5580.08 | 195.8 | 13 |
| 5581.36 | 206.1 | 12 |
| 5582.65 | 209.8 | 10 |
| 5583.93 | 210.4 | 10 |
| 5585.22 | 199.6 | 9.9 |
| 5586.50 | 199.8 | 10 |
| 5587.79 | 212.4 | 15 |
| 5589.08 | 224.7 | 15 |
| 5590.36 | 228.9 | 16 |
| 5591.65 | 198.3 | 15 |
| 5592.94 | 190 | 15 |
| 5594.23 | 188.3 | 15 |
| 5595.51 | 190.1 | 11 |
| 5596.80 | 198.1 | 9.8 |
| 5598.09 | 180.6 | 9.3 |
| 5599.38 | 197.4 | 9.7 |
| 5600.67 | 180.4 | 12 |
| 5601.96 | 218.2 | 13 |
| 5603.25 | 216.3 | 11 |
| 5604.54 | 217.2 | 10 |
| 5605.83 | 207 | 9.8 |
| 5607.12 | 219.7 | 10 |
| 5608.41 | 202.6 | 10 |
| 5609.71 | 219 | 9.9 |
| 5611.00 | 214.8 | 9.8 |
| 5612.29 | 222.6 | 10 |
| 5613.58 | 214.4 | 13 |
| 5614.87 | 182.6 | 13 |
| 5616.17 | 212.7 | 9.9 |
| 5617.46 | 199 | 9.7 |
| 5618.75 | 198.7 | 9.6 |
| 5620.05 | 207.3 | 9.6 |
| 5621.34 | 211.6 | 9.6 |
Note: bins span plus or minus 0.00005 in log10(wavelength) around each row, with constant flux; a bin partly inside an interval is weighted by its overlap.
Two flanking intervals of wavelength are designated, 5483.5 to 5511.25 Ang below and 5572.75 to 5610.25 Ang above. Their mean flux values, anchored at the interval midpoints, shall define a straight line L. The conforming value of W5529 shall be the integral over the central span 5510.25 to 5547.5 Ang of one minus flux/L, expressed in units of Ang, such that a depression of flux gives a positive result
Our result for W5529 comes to -1.8 Ang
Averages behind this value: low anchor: 207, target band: 216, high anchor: 204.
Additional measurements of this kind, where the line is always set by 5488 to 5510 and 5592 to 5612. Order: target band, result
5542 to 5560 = -1.5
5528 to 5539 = -0.8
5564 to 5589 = -0.5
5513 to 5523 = -0.1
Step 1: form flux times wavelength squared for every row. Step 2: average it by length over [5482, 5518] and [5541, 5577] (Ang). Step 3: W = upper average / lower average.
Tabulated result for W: 1.1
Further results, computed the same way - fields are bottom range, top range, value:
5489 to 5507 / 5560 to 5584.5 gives 1.04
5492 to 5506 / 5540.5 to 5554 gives 1.12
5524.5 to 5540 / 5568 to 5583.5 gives 0.97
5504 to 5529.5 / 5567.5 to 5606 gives 1.01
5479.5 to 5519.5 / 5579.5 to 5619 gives 1.03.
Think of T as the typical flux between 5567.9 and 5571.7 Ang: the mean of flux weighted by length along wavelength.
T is 217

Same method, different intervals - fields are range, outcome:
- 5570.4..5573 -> 215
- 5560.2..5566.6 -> 211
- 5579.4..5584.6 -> 205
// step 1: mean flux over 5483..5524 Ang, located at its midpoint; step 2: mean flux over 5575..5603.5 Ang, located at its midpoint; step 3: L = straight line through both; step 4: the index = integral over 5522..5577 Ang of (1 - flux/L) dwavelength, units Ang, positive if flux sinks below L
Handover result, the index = -3.48 Ang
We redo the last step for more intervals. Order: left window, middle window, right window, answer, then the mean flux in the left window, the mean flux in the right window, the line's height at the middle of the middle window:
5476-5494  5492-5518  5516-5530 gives 0.5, 207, 211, 209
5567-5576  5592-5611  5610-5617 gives 0.8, 213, 210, 211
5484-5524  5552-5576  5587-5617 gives -0.7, 207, 206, 206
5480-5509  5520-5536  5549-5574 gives -0.4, 207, 214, 210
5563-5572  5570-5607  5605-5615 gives 1.6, 214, 212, 213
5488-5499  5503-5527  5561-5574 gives 0.0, 204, 212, 207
